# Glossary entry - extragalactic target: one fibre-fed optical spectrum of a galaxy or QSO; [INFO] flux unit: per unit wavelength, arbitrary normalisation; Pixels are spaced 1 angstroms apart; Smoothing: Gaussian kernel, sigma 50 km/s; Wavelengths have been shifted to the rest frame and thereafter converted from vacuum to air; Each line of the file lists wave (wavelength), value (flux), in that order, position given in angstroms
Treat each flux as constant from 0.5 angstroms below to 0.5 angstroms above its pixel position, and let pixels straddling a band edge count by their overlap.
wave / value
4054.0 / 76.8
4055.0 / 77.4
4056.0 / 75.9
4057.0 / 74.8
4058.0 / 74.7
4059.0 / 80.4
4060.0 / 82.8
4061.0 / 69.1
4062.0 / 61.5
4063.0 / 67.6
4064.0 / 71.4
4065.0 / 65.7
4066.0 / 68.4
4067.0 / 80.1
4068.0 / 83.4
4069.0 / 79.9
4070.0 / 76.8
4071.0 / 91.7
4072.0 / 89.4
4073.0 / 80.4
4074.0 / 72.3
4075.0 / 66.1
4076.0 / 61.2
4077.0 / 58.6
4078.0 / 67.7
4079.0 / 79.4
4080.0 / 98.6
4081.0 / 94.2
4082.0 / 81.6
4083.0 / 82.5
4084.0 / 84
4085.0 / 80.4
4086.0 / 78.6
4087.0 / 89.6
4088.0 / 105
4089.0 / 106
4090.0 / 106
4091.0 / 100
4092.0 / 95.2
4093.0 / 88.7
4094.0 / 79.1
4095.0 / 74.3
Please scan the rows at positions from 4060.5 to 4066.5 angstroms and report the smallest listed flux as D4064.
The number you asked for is 61.5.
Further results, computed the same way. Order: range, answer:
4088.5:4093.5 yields 88.7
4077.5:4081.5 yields 67.7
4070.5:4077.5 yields 58.6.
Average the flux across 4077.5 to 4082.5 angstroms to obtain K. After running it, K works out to 84.3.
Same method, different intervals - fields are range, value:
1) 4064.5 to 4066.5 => 67.1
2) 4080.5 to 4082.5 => 87.9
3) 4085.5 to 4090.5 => 97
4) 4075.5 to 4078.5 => 62.5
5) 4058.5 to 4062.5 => 73.4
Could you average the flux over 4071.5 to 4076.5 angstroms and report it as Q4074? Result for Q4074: 73.9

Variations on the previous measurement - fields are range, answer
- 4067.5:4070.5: 80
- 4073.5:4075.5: 69.2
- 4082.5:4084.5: 83.2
